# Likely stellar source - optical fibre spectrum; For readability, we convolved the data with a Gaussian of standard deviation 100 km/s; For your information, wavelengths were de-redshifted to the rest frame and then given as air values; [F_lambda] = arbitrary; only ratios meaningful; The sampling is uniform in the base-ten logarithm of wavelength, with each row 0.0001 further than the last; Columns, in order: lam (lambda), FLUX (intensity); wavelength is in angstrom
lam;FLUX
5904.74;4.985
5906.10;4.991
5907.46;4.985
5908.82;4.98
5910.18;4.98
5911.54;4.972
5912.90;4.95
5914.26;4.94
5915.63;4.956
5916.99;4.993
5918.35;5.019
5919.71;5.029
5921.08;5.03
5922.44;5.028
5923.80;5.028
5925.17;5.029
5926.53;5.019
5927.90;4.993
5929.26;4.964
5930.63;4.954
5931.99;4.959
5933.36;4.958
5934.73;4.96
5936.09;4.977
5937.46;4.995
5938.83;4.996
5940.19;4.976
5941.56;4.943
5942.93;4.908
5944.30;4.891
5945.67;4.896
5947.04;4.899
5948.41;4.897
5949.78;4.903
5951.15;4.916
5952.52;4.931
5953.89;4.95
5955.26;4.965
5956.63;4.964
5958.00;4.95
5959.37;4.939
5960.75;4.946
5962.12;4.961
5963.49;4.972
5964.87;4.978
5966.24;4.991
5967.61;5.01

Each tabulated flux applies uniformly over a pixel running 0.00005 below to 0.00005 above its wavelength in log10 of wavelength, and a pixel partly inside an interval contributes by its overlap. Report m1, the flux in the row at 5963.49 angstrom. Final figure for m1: 4.972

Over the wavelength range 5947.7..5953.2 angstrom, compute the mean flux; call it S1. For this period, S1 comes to 4.91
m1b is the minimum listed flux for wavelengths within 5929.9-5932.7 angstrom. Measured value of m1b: 4.954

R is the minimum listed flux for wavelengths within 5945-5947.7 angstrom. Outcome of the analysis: 4.896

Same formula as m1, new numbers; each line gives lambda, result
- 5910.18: 4.98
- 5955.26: 4.965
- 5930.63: 4.954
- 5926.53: 5.019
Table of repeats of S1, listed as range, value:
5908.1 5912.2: 4.98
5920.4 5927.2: 5.03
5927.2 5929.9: 4.98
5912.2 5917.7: 4.96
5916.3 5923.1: 5.02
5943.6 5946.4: 4.89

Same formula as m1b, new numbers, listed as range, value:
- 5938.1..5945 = 4.891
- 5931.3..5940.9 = 4.958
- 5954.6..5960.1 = 4.939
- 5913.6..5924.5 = 4.94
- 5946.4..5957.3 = 4.897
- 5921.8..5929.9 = 4.964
